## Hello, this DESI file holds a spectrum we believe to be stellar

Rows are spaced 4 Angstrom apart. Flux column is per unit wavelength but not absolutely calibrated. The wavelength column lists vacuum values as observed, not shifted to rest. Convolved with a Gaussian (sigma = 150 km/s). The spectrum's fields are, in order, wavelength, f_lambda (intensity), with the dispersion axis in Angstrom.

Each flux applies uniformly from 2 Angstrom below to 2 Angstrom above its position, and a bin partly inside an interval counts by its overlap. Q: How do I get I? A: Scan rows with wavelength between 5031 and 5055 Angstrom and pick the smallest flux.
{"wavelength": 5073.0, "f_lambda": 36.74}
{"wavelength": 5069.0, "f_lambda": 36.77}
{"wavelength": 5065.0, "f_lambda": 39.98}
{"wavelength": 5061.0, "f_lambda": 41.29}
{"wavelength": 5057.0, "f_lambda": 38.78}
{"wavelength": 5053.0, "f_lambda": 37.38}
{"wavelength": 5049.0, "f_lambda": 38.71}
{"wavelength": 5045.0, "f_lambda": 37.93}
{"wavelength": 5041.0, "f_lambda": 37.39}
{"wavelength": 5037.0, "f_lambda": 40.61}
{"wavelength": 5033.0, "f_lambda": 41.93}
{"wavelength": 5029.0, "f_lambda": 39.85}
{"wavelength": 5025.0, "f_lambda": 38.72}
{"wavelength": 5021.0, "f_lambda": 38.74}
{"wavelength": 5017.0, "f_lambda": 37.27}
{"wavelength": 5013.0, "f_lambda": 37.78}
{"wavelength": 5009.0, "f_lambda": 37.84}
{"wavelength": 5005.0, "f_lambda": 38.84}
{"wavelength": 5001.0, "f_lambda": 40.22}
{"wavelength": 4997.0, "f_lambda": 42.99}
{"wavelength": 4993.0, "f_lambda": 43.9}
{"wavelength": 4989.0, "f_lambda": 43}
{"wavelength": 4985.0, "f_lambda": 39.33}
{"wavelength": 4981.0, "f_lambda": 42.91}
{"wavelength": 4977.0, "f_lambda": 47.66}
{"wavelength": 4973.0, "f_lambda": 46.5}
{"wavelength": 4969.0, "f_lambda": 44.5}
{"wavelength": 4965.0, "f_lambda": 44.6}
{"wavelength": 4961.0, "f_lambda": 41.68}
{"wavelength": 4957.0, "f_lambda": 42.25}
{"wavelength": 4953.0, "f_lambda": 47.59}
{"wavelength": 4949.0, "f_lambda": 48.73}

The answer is 37.38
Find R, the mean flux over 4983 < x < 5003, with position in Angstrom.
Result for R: 41.9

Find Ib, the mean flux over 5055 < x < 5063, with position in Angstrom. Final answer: 40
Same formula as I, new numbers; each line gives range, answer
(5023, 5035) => 38.72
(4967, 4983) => 42.91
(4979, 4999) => 39.33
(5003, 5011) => 37.84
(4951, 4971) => 41.68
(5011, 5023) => 37.27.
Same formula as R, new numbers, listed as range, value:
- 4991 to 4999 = 43.4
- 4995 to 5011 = 40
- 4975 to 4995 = 43.4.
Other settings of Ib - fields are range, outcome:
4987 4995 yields 43.5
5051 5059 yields 38.1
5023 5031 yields 39.3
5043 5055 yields 38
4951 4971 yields 44.1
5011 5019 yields 37.5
